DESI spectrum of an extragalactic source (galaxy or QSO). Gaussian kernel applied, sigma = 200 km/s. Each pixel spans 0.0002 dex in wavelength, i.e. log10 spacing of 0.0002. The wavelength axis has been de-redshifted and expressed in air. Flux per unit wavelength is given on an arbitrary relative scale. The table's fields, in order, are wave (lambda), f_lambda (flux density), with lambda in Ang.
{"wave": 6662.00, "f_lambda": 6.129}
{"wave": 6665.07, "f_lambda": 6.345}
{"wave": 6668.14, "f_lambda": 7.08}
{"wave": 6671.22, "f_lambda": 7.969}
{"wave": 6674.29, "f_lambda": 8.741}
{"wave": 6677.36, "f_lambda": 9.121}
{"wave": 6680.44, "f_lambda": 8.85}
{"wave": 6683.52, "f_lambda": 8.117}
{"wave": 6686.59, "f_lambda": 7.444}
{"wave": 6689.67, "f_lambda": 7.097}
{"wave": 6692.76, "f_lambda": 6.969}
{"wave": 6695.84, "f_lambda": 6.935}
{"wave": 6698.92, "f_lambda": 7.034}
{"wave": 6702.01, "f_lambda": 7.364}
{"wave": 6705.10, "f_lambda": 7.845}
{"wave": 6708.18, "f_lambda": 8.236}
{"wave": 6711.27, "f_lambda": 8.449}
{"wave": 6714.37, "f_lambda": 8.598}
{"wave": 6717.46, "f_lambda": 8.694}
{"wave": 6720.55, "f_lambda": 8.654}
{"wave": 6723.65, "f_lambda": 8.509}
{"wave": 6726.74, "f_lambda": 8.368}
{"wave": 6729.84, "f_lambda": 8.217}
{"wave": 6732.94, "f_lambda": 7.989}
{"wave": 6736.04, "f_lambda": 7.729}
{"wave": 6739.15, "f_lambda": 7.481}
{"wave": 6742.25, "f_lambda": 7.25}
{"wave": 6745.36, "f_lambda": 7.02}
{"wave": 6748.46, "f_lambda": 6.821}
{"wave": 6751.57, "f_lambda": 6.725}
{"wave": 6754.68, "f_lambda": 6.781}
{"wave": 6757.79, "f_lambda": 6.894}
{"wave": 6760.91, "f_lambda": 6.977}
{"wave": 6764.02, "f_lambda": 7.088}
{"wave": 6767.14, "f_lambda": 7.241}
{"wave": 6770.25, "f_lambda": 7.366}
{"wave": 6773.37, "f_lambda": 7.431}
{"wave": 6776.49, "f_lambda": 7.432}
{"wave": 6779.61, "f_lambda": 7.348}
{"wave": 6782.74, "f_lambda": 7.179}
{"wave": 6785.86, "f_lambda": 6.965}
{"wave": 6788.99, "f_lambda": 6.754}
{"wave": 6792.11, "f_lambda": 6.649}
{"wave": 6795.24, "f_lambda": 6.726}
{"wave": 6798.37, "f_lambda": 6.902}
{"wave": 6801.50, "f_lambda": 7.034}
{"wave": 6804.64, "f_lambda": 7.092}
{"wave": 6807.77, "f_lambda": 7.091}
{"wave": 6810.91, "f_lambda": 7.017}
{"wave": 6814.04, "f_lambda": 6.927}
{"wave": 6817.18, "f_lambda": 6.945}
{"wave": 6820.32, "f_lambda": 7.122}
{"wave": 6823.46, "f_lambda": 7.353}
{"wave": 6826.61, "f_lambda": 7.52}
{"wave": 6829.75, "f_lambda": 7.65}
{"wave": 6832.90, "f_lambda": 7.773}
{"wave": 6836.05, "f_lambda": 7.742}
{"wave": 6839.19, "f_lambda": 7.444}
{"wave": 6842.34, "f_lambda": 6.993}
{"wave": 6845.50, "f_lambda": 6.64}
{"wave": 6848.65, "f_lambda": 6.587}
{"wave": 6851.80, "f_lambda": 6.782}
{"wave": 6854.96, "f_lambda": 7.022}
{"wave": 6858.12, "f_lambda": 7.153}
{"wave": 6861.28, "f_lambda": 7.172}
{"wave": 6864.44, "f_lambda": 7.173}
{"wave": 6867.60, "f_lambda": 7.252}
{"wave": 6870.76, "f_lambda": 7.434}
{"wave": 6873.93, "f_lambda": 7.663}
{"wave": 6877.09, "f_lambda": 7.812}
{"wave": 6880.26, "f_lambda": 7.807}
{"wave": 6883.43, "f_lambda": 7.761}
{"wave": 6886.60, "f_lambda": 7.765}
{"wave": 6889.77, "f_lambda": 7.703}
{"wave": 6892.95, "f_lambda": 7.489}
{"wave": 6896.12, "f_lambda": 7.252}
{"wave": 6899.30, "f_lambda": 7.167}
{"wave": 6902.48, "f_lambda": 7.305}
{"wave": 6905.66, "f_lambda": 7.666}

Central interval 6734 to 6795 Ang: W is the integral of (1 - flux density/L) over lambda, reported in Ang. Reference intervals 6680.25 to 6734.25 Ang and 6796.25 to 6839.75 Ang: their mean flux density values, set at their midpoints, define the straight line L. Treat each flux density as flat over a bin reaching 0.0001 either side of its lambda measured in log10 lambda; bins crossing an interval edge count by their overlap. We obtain 3.8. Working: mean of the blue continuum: 7.94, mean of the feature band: 7.11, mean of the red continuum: 7.25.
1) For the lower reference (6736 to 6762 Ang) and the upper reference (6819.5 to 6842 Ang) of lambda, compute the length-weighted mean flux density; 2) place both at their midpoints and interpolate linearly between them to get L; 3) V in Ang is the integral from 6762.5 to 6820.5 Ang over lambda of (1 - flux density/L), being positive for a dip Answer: 1.7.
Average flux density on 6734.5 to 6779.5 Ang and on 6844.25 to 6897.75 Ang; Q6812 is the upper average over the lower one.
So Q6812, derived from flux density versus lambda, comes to 1.0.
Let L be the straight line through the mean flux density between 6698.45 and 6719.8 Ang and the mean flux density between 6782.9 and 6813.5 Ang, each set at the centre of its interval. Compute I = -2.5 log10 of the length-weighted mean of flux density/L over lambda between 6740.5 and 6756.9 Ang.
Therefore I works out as 0.10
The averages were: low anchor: 8.11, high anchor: 6.93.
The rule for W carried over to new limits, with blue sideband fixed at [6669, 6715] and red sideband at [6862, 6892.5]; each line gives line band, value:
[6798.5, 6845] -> 2.63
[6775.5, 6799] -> 2.26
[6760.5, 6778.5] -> 1.12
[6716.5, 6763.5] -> 1.39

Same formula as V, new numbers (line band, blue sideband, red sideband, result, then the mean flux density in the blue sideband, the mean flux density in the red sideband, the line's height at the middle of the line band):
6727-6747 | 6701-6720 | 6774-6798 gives 0.4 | 8.25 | 7.02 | 7.82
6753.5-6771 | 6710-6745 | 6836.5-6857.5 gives 1.7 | 8.13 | 6.97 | 7.79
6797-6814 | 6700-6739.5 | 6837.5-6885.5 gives 1.3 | 8.17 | 7.25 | 7.62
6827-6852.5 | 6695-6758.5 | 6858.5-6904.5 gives 1.0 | 7.71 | 7.48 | 7.54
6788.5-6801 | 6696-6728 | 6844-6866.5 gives 1.1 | 8.12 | 6.94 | 7.44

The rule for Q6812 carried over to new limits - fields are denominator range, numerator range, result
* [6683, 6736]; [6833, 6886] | 0.92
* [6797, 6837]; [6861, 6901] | 1.04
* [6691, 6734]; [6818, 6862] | 0.90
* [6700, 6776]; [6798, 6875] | 0.94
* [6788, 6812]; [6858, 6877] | 1.07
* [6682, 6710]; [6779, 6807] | 0.93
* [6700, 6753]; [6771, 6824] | 0.90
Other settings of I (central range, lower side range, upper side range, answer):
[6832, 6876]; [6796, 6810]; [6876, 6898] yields 0.03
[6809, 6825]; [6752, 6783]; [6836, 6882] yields 0.02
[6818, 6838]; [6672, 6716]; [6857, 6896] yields 0.02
